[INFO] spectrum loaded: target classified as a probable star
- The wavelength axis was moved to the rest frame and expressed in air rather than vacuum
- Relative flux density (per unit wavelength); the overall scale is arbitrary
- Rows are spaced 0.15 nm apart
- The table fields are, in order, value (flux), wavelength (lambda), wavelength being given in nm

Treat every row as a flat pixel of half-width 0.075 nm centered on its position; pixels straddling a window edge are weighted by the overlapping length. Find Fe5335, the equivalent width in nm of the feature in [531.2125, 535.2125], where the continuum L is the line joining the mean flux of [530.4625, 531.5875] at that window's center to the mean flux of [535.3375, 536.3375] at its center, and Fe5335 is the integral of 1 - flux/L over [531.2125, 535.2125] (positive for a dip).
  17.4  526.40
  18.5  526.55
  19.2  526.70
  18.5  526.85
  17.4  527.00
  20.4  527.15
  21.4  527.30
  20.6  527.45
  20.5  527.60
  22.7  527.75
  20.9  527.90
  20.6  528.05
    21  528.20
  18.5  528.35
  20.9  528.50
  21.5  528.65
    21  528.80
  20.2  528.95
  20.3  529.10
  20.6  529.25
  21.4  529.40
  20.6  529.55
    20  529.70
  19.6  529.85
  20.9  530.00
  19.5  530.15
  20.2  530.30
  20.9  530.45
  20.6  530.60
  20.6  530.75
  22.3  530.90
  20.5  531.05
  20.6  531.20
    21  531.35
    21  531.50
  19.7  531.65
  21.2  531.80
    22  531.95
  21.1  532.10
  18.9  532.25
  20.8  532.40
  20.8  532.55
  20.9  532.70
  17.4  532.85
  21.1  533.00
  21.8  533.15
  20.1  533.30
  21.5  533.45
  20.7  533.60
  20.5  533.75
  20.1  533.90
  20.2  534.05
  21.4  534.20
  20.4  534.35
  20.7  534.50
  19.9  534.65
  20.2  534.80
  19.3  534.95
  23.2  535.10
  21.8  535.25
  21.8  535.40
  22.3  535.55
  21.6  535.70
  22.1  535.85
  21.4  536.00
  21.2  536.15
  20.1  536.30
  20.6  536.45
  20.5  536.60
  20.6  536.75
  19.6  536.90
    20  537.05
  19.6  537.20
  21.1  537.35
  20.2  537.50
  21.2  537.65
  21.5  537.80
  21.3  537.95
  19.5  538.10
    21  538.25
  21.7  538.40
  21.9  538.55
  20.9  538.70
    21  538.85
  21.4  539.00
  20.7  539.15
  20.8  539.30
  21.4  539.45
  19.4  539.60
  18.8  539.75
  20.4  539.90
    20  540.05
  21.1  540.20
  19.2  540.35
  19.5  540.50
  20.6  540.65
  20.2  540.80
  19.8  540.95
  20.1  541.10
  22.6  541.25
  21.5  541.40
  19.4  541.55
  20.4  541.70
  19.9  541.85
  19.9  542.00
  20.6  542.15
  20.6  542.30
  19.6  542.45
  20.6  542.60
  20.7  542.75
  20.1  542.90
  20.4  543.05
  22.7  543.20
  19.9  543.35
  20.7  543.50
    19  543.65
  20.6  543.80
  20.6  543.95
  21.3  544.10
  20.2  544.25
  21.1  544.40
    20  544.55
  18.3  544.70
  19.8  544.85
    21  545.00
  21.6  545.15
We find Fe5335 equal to 0.11 nm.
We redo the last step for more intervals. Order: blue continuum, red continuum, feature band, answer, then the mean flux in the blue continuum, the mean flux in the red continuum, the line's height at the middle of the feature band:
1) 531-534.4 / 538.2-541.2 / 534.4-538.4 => -0.062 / 20.6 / 20.5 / 20.6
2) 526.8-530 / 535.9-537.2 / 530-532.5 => -0.029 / 20.4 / 20.5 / 20.5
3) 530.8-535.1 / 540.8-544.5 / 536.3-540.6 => 0.006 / 20.6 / 20.5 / 20.6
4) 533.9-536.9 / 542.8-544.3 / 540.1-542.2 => 0.035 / 21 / 20.6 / 20.7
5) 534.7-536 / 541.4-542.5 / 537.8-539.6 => -0.016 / 21.5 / 20.2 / 20.8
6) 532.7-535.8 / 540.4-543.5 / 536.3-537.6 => 0.025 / 20.8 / 20.5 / 20.7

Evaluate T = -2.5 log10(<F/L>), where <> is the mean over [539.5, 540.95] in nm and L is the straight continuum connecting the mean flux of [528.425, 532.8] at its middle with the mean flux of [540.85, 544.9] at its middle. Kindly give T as 0.03 mag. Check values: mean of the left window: 20.7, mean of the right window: 20.4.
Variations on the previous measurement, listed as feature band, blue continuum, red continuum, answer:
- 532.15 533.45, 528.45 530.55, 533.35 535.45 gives 0.022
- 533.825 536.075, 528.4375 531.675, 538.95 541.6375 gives -0.030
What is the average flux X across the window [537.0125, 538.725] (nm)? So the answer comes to 20.8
